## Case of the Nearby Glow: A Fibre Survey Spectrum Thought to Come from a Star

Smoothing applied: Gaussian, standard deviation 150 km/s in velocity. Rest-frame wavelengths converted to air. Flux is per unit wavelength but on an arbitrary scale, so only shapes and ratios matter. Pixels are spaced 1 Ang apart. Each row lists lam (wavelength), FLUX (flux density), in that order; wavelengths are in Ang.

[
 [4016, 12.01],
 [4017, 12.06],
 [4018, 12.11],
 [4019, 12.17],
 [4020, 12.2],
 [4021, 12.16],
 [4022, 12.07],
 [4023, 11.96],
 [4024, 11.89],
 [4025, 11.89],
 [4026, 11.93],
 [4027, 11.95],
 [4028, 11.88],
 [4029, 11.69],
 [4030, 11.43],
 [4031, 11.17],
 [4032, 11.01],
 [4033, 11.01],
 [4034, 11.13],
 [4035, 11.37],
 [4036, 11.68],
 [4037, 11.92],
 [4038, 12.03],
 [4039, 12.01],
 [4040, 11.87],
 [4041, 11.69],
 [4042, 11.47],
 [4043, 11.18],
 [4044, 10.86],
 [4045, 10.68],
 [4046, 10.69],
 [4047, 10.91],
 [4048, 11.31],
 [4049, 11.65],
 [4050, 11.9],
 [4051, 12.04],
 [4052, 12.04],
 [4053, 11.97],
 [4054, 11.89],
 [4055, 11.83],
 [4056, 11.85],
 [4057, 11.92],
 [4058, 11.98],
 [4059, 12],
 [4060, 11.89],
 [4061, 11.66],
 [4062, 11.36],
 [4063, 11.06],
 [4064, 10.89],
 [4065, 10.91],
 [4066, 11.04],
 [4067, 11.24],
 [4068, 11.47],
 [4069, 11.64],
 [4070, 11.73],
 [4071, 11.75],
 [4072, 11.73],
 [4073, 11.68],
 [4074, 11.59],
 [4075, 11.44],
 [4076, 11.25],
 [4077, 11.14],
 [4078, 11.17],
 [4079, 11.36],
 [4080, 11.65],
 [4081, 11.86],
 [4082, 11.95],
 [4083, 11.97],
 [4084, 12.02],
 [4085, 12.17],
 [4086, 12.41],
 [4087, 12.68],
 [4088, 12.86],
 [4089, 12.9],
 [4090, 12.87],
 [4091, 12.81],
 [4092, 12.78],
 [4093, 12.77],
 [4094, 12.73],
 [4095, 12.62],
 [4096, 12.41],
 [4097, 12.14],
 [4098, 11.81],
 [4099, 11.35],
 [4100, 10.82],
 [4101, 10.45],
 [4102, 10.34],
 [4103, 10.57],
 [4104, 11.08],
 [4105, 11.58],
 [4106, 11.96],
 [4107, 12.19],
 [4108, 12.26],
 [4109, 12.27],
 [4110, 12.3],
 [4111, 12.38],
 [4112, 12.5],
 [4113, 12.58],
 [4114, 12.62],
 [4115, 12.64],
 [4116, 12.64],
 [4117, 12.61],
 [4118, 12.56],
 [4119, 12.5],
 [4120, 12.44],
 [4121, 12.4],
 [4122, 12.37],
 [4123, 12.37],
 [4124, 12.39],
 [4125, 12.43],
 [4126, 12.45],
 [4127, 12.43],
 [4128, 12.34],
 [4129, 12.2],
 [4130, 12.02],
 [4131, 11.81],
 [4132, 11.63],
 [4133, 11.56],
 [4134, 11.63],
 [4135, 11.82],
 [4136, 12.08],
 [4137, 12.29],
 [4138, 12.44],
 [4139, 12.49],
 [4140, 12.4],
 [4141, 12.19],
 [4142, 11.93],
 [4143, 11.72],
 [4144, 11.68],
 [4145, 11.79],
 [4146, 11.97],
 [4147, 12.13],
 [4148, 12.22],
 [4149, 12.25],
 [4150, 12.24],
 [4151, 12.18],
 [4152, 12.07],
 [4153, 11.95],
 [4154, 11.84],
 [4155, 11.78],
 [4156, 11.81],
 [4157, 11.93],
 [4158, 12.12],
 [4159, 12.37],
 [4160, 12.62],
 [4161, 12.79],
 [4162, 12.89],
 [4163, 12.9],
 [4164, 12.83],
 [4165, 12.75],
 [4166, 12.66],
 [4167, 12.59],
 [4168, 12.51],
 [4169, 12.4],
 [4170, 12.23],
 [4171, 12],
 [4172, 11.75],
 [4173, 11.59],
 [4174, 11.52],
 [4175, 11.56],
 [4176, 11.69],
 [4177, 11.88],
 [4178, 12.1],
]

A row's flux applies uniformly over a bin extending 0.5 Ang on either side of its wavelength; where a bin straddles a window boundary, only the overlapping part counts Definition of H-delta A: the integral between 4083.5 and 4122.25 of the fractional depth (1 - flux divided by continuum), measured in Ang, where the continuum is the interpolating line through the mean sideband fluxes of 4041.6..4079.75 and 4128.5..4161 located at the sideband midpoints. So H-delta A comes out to -1.40 Ang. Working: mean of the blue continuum 11.5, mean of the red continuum 12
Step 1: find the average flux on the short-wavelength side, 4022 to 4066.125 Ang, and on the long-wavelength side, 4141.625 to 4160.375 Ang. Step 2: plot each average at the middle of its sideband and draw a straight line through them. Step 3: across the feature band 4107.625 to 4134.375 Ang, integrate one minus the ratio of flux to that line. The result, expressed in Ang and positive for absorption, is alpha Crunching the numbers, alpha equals -0.93 Ang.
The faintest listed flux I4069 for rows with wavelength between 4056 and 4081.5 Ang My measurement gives 10.89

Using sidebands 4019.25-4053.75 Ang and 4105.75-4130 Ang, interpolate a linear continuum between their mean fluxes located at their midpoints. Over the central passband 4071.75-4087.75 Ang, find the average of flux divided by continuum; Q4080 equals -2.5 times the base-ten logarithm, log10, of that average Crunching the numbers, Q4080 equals 0.02 mag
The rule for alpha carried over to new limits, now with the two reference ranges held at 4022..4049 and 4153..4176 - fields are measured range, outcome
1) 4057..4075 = 0.2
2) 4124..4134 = -0.1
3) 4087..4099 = -0.7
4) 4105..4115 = -0.3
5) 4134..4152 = 0.0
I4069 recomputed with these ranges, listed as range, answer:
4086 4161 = 10.34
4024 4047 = 10.68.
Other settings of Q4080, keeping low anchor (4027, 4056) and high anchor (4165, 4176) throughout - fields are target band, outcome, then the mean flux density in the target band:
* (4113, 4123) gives -0.06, 12.5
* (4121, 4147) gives -0.02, 12.1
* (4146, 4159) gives 0.00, 12.1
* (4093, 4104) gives 0.02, 11.6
